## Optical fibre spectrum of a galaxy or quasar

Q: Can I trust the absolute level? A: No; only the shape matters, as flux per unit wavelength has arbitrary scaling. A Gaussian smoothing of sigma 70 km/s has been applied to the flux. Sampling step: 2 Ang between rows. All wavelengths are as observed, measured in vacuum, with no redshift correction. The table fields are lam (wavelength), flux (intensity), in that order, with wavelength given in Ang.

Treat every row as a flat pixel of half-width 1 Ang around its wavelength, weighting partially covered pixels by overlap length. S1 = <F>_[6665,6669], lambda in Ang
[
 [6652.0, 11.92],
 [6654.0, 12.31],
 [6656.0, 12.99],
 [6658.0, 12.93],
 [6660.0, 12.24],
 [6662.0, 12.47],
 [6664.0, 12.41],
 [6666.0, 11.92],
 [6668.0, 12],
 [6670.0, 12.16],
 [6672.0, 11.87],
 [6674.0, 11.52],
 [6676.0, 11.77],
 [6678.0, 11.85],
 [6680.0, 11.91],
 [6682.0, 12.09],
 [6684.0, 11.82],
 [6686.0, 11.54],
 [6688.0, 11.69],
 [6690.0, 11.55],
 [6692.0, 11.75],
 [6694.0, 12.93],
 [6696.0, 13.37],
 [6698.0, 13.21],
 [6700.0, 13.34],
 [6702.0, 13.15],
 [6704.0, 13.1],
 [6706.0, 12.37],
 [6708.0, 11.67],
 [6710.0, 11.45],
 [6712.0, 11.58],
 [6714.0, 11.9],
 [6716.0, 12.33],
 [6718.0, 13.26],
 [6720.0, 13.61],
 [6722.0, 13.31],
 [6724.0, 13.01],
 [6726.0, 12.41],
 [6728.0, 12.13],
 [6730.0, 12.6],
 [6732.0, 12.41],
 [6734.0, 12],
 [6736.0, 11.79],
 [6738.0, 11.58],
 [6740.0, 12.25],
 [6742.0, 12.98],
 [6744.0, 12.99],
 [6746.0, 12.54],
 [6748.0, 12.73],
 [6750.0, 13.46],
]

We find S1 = 12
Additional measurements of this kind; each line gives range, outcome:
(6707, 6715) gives 11.6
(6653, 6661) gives 12.6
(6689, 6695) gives 12.1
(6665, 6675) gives 11.9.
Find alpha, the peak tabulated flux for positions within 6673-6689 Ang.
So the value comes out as 12.09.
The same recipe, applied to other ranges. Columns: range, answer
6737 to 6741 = 12.25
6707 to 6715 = 11.9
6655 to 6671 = 12.99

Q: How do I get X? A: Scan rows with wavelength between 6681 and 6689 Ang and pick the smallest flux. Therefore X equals 11.54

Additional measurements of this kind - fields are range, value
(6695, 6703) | 13.15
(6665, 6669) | 11.92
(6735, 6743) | 11.58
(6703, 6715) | 11.45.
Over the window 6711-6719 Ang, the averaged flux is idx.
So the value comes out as 12.3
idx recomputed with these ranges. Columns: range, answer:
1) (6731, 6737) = 12.1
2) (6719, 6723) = 13.5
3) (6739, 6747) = 12.7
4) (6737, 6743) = 12.3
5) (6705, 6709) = 12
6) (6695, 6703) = 13.3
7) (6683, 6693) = 11.7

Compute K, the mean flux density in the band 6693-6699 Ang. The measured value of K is 13.2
